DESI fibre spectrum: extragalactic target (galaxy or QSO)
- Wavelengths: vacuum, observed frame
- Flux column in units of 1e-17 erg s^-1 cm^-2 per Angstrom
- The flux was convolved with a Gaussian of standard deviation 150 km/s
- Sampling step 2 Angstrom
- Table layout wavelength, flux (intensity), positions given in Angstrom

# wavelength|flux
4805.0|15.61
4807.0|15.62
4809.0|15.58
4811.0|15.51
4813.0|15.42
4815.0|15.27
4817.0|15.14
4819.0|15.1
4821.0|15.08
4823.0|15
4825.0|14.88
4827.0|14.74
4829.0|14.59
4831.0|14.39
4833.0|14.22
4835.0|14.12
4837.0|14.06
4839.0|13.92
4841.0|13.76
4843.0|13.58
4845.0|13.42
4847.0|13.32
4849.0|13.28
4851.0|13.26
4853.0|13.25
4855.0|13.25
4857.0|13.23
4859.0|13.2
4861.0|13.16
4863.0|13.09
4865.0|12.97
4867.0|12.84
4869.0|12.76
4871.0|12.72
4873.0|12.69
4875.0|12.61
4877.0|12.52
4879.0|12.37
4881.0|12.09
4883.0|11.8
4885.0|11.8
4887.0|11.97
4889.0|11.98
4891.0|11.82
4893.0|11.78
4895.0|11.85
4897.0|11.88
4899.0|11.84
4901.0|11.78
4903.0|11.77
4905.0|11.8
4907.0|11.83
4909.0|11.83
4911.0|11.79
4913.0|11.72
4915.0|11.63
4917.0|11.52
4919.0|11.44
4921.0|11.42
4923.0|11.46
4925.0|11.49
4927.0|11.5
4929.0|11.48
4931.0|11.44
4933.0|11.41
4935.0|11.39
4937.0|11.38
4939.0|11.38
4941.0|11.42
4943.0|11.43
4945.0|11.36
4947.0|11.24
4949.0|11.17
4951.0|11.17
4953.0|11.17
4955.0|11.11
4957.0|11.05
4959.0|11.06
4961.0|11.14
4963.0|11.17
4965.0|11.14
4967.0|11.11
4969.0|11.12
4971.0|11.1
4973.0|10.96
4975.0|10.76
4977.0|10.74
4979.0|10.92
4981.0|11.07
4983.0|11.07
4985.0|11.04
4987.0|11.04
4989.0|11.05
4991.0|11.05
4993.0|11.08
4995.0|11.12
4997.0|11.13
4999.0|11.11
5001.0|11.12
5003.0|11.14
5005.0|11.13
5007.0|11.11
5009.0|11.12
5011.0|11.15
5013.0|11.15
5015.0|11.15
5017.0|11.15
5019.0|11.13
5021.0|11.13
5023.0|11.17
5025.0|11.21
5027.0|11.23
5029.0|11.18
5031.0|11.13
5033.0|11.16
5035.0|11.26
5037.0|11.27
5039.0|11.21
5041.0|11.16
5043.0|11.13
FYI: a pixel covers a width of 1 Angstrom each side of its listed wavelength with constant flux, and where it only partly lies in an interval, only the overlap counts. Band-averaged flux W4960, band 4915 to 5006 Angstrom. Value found 11.2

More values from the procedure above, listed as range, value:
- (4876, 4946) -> 11.7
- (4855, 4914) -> 12.3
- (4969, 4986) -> 11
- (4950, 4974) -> 11.1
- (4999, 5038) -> 11.2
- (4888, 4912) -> 11.8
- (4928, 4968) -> 11.3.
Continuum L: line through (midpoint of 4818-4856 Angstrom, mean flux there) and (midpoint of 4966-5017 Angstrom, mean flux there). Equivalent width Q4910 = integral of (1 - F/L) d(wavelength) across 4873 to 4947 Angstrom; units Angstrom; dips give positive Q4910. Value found 5.35 Angstrom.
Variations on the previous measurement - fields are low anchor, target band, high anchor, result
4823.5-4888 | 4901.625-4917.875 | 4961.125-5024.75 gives 0.87 Angstrom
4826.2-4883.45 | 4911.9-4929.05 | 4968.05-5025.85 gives 1.04 Angstrom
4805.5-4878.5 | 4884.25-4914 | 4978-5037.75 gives 2.60 Angstrom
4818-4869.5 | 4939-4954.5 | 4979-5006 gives 0.83 Angstrom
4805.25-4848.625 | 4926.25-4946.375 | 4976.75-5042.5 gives 1.77 Angstrom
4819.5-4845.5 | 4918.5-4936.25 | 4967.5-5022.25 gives 1.39 Angstrom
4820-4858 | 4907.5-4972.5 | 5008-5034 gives 5.52 Angstrom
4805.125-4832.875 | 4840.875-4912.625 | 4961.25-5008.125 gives 6.23 Angstrom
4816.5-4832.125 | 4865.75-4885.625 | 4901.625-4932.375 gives 0.94 Angstrom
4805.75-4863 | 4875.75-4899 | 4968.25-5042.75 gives 2.25 Angstrom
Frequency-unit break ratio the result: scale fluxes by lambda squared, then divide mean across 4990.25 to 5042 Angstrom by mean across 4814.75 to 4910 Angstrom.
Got 0.91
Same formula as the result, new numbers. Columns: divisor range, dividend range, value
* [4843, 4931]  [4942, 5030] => 0.94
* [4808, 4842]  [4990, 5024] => 0.81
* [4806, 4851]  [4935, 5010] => 0.81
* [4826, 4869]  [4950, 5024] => 0.86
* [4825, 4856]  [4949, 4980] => 0.84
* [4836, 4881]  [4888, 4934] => 0.91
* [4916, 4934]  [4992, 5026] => 1.00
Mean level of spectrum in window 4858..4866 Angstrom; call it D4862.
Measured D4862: 13.1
